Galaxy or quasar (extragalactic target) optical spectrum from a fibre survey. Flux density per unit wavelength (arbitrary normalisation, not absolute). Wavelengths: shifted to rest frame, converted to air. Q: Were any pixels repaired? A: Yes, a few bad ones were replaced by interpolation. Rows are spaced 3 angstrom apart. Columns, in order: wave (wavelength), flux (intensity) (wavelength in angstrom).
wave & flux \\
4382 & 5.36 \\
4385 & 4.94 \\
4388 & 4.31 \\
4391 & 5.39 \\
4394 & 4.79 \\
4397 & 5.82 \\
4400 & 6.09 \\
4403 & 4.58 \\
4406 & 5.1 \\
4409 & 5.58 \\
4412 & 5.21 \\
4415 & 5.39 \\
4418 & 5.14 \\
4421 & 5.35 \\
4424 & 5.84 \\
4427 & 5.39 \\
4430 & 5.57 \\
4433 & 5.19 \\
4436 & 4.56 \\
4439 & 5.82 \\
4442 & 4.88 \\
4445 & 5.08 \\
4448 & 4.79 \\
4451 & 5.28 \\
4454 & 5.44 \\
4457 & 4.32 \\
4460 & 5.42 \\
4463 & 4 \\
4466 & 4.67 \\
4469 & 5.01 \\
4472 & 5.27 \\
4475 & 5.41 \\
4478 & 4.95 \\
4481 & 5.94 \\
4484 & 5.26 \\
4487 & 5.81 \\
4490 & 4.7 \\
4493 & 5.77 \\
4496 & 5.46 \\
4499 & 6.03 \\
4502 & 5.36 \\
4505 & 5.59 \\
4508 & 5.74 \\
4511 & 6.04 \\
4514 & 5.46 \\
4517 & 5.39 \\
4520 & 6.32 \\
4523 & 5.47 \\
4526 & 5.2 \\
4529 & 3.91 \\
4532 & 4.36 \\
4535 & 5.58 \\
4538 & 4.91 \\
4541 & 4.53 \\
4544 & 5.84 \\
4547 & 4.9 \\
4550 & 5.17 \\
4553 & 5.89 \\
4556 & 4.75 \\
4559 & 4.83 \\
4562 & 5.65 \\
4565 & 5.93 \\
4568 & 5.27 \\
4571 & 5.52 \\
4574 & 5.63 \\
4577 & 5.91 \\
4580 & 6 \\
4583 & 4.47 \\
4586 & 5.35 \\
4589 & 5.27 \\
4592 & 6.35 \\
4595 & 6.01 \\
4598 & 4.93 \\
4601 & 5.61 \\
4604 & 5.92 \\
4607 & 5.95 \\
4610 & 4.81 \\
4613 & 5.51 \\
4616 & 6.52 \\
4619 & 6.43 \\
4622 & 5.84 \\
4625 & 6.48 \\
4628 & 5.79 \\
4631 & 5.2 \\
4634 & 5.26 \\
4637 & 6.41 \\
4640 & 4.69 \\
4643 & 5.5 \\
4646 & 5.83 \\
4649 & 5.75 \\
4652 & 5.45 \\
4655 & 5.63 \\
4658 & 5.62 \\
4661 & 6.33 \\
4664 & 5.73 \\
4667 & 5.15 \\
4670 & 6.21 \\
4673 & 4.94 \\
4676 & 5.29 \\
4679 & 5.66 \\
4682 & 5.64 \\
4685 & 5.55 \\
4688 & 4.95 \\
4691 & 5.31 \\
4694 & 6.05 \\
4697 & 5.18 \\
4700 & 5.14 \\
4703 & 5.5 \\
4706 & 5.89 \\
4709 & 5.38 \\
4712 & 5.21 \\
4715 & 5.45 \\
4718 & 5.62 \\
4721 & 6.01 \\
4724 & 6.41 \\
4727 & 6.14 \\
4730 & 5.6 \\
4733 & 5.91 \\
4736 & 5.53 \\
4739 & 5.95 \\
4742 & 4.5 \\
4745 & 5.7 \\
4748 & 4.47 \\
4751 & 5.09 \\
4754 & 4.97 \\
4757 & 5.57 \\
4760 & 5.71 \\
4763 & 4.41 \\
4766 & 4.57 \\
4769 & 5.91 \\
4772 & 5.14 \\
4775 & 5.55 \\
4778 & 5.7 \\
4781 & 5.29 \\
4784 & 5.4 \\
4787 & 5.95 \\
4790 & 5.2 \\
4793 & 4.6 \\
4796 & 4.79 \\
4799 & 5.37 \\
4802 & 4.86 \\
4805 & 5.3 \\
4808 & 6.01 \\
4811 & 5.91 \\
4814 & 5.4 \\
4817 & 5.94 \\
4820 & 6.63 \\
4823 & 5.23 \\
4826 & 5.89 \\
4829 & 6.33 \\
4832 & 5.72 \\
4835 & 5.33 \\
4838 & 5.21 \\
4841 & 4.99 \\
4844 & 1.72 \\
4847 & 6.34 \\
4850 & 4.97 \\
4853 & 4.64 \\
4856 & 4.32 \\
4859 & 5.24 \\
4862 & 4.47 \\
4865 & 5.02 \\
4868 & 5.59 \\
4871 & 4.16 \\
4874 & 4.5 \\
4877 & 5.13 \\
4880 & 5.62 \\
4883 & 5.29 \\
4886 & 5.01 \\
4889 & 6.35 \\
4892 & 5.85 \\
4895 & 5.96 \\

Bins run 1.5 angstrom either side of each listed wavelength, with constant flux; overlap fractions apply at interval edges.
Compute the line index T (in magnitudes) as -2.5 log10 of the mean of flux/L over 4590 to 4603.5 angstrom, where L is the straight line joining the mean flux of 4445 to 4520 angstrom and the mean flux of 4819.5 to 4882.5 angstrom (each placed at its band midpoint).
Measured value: -0.10 mag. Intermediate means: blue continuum 5.31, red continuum 5.08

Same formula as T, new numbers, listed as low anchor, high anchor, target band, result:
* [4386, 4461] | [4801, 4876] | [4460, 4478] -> 0.06 mag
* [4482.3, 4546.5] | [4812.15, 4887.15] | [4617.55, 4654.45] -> -0.08 mag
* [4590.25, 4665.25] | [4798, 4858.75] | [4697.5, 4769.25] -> 0.02 mag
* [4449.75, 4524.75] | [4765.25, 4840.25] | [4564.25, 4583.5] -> -0.03 mag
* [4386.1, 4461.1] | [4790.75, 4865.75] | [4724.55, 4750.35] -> -0.06 mag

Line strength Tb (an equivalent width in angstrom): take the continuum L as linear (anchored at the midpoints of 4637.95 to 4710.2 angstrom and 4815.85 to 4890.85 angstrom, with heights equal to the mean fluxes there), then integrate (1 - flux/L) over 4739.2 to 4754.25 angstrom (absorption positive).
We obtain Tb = 0.99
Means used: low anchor 5.52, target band 5.03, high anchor 5.19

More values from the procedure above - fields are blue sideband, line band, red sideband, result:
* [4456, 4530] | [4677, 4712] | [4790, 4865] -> -1.4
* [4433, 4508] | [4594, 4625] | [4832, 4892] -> -3.9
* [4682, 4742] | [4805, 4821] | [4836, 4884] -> -2.6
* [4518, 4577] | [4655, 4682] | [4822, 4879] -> -2.4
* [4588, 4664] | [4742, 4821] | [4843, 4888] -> -2.8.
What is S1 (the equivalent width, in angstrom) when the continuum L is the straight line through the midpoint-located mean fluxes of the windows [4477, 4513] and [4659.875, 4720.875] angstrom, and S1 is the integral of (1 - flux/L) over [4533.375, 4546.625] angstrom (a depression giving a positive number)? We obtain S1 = 0.9 angstrom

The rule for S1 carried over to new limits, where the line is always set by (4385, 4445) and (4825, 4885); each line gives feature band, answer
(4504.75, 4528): -1.9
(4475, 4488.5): -0.7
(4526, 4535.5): 1.1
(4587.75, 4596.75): -1.2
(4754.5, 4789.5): -2.1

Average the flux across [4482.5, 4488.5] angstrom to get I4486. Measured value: 5.54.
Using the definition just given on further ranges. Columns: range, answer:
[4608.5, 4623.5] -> 5.82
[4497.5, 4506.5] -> 5.66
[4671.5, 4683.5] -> 5.38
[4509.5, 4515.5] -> 5.75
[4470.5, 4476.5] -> 5.34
